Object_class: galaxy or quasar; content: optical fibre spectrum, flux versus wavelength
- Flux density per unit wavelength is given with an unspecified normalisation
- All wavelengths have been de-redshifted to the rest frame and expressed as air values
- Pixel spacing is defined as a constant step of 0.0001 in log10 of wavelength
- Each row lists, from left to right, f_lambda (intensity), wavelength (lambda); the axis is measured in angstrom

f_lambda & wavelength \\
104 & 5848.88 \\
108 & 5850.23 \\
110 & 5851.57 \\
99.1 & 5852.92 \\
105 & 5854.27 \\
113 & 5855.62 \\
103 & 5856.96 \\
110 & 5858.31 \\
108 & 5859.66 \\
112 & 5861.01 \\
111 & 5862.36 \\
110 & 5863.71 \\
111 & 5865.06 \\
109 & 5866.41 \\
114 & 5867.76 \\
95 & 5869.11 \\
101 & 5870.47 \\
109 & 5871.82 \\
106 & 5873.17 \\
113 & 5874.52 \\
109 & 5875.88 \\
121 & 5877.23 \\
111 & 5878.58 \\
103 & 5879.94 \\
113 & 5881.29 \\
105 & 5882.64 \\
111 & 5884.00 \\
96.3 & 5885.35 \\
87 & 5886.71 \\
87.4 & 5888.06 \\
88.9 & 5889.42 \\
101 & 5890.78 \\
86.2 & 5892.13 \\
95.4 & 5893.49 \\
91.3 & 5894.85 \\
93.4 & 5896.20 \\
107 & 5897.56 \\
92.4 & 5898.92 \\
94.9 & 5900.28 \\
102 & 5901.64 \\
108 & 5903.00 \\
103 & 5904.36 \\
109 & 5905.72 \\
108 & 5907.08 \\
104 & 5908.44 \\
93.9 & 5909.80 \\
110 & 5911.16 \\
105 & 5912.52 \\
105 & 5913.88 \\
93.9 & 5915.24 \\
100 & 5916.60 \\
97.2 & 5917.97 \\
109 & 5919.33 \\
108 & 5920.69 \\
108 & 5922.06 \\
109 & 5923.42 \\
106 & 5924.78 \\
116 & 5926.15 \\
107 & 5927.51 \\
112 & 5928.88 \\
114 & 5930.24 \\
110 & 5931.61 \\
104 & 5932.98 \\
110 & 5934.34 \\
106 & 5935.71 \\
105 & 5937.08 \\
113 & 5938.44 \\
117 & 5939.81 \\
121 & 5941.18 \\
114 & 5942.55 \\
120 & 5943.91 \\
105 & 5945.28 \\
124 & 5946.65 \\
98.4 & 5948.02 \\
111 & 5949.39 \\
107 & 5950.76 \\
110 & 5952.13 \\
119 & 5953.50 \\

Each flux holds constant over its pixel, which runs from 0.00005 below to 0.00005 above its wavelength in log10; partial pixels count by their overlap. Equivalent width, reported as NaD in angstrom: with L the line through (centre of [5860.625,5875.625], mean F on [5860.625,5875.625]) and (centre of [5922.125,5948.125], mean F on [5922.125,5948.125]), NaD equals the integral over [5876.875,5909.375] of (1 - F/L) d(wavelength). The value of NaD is 2.6 angstrom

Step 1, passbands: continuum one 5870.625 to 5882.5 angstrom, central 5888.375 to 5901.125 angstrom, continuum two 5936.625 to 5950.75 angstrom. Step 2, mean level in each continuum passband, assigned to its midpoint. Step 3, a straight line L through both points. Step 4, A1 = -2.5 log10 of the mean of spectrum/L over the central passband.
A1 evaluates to 0.17 mag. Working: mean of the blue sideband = 110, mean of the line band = 94.3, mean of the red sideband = 113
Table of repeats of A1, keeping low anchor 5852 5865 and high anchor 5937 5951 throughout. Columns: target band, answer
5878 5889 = 0.08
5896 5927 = 0.07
